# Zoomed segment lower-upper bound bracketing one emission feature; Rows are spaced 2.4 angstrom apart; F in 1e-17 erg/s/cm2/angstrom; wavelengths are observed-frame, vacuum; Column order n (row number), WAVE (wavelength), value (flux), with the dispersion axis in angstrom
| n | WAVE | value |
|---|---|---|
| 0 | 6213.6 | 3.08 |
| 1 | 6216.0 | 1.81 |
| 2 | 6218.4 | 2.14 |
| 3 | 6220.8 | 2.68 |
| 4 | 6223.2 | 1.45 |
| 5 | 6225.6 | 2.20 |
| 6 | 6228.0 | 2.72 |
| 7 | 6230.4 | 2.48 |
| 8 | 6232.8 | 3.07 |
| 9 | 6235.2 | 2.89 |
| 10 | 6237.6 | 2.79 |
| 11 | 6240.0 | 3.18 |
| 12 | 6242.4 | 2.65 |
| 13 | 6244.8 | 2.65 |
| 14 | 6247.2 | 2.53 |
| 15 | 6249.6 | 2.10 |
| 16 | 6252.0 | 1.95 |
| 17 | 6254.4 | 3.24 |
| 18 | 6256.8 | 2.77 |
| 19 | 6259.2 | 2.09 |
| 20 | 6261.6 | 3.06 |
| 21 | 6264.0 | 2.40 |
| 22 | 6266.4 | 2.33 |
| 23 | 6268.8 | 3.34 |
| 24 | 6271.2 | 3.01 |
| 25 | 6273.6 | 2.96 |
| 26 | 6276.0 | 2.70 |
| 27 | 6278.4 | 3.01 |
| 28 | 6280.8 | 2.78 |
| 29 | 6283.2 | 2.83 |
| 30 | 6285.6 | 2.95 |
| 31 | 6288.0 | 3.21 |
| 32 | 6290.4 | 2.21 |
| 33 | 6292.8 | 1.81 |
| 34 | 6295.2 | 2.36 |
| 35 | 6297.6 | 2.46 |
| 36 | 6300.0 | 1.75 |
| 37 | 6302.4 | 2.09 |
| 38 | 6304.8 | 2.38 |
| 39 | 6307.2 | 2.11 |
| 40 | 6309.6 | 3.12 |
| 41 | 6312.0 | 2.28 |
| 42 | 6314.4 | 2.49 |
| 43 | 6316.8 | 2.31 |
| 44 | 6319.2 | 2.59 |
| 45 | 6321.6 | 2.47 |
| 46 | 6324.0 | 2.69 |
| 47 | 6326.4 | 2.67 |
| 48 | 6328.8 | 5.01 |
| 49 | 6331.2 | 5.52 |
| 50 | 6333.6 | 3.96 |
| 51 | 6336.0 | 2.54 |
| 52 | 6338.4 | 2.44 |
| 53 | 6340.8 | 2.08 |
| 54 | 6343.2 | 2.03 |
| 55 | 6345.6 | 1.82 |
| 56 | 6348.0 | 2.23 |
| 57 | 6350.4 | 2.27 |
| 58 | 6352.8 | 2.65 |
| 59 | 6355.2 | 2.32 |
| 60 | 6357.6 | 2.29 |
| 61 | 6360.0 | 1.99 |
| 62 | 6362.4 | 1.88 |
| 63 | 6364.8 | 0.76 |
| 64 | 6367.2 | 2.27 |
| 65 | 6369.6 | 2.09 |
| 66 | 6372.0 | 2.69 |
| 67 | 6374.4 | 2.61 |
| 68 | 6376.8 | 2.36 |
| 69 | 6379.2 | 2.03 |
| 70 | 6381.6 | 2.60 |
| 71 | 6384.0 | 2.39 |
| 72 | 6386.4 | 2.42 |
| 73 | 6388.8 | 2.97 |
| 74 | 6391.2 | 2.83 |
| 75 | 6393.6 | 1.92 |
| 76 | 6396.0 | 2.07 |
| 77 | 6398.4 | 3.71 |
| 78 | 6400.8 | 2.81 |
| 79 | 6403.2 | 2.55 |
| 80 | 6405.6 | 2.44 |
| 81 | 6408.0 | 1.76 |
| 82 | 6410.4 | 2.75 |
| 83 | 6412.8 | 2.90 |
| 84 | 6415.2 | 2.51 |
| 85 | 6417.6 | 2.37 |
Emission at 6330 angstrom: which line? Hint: Hbeta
